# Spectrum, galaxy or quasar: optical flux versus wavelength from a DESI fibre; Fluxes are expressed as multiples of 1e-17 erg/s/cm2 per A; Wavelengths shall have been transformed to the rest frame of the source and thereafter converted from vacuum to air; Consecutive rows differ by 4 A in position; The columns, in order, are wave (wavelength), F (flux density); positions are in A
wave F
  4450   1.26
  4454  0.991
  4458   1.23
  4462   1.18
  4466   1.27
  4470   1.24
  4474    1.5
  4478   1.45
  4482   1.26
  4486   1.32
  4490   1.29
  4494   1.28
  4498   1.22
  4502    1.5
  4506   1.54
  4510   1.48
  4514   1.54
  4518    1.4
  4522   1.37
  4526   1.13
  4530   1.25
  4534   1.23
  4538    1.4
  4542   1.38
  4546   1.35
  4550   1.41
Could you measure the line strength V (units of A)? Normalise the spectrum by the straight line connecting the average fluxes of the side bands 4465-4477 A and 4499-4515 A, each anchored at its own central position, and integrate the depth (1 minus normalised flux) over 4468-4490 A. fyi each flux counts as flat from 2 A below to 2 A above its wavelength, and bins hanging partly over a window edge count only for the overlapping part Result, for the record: 0.6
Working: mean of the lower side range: 1.35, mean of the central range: 1.35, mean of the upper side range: 1.5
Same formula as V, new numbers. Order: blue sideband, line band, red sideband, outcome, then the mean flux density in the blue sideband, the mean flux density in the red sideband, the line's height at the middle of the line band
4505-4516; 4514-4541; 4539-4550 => 2.4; 1.52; 1.38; 1.45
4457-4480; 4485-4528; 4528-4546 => -1.8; 1.32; 1.32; 1.32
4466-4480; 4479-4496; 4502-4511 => 1.6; 1.38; 1.51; 1.44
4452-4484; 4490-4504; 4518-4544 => -0.5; 1.27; 1.3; 1.28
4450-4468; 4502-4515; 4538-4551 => -2.2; 1.18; 1.38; 1.3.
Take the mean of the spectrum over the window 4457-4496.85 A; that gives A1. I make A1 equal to 1.3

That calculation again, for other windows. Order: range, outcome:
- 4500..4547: 1.38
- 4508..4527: 1.4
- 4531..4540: 1.31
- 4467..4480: 1.39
